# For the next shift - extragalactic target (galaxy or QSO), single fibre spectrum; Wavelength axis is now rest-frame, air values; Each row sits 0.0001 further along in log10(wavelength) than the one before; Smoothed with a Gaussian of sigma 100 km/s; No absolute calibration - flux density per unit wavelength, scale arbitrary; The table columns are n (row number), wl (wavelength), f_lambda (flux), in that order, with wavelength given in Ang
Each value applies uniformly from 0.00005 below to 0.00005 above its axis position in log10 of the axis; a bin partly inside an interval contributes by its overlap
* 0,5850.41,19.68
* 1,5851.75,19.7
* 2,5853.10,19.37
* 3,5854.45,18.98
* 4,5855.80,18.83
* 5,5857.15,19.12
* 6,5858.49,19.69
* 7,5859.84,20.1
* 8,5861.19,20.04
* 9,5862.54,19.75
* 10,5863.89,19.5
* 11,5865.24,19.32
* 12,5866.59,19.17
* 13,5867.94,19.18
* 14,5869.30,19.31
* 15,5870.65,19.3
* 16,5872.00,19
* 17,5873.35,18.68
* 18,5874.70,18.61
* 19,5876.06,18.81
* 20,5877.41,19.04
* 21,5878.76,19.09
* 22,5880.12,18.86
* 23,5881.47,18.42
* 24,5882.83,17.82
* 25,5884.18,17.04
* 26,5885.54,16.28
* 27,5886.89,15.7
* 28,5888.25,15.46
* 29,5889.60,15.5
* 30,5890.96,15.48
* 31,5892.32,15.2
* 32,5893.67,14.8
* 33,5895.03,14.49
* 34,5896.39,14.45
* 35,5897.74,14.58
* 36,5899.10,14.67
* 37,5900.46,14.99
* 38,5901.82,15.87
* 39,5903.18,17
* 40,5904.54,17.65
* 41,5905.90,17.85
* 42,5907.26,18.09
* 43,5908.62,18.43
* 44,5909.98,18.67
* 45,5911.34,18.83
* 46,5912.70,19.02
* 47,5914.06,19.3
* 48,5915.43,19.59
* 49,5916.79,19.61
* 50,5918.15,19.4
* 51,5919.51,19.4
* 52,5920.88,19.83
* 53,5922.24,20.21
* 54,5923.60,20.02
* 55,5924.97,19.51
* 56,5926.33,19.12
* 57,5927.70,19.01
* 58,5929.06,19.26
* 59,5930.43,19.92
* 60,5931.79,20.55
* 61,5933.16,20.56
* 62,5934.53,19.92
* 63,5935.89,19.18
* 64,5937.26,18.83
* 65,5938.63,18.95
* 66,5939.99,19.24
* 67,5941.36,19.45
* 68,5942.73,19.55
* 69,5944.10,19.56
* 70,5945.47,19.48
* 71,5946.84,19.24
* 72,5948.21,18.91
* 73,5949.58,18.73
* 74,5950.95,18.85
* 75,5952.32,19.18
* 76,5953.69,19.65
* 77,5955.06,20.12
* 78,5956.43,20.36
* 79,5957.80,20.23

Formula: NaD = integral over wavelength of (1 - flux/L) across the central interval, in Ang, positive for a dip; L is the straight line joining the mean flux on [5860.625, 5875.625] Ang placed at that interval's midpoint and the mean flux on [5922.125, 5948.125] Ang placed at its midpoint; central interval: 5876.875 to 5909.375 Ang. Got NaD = 4.74 Ang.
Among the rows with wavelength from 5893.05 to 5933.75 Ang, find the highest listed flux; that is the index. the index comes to 20.56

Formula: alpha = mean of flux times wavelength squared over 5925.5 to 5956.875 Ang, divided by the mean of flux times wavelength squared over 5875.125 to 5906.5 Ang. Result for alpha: 1.20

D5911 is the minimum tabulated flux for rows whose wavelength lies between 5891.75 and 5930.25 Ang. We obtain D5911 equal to 14.45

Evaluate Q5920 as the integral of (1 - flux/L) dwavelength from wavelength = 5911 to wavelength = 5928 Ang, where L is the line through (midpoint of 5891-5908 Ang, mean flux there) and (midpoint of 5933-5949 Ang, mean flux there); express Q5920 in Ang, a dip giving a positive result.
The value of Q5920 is -1.9 Ang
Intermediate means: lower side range 15.8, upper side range 19.4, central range 19.5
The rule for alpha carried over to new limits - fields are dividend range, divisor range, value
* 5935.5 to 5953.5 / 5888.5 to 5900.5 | 1.31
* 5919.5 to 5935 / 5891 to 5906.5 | 1.28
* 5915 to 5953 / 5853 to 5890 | 1.07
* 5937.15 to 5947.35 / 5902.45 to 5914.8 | 1.07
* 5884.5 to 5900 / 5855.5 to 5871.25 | 0.79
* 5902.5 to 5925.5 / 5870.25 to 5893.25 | 1.10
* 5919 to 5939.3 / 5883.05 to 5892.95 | 1.25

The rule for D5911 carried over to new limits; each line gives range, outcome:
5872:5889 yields 15.46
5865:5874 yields 18.68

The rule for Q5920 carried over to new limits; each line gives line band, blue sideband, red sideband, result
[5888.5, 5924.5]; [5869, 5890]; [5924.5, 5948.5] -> 2.46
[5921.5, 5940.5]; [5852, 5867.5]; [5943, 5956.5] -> -0.21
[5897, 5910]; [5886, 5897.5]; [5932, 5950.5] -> -0.40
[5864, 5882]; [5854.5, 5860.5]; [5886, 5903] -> -1.42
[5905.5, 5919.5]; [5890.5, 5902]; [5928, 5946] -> -1.81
